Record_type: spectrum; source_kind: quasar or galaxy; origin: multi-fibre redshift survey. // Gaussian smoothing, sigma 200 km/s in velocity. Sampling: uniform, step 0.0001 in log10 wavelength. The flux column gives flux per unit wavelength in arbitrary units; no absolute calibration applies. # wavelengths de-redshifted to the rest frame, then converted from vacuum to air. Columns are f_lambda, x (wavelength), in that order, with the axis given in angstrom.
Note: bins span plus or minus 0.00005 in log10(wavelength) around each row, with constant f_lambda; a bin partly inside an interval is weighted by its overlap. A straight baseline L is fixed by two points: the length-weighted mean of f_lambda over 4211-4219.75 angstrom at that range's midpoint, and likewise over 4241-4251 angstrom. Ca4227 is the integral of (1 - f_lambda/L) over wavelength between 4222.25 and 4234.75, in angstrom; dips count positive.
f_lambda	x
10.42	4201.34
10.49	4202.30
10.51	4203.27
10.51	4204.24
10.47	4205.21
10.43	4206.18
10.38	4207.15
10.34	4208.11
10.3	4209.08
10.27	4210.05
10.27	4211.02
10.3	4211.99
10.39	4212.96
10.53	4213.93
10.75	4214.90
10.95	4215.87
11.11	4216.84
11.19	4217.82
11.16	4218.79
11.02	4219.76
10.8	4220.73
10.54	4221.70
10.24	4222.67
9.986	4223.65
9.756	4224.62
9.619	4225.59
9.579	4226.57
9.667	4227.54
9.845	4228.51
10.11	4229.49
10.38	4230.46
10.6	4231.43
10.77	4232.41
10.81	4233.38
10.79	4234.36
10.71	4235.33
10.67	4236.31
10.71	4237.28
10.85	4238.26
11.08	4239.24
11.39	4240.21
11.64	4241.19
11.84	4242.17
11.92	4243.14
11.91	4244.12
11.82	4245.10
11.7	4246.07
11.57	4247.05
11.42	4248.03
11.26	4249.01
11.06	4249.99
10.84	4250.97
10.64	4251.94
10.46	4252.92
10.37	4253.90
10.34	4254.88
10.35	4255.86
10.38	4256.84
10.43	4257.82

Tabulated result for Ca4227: 1.1 angstrom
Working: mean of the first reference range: 10.8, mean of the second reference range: 11.6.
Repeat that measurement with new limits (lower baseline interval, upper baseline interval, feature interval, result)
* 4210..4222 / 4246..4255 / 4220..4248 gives 0.2 angstrom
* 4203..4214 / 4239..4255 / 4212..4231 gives 0.5 angstrom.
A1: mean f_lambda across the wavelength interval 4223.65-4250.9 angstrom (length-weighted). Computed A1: 10.9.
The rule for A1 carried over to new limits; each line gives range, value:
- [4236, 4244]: 11.3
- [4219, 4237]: 10.3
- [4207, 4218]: 10.6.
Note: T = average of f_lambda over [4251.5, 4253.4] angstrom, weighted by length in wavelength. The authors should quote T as 10.5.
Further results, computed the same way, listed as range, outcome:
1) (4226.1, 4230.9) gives 9.92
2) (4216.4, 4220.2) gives 11.1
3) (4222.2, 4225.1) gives 9.98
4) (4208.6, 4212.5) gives 10.3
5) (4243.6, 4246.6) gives 11.8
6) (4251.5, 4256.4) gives 10.4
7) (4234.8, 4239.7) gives 10.8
